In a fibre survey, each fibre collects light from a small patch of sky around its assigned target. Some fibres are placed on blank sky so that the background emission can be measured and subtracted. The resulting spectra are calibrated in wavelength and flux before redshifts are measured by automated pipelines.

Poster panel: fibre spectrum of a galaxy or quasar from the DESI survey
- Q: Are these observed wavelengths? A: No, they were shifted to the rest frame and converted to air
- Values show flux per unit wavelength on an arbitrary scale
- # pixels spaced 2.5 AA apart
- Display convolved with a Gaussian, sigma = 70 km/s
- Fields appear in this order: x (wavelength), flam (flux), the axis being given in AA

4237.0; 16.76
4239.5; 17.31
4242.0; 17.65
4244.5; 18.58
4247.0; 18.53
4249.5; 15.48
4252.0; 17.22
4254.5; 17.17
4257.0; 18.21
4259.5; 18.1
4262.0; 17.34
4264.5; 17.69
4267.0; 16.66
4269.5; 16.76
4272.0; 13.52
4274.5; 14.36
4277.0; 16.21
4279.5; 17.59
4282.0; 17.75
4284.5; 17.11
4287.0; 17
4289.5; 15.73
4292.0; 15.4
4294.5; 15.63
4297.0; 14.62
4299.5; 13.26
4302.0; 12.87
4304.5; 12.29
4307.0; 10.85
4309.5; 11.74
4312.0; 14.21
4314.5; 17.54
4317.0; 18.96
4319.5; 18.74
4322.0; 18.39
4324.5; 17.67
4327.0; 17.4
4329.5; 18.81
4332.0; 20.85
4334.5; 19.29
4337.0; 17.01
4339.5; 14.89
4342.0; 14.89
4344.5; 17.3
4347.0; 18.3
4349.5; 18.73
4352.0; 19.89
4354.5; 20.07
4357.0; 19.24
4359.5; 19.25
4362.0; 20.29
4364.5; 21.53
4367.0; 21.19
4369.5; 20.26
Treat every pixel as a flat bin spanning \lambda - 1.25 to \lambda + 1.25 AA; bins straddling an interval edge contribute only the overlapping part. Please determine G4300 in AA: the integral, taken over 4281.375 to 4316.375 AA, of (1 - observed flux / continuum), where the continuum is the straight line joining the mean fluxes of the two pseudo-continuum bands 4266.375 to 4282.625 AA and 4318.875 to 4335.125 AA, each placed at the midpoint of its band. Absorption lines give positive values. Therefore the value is 5.1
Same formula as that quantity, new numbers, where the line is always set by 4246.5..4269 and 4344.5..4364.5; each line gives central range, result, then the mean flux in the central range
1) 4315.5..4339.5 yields 0.6 AA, 18.4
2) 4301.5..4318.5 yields 3.9 AA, 14.2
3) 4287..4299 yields 1.8 AA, 15.4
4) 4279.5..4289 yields 0.4 AA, 17.2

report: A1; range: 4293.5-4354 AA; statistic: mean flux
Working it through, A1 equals 16.5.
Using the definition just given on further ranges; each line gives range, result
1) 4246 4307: 16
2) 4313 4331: 18.2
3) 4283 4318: 14.8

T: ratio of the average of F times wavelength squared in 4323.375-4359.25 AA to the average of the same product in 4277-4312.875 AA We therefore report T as 1.3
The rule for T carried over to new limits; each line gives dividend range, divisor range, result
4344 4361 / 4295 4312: 1.52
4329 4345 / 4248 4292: 1.08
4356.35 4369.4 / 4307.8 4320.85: 1.29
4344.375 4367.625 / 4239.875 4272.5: 1.19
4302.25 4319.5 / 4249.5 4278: 0.89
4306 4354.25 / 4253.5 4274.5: 1.06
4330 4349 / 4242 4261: 1.04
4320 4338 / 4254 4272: 1.11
